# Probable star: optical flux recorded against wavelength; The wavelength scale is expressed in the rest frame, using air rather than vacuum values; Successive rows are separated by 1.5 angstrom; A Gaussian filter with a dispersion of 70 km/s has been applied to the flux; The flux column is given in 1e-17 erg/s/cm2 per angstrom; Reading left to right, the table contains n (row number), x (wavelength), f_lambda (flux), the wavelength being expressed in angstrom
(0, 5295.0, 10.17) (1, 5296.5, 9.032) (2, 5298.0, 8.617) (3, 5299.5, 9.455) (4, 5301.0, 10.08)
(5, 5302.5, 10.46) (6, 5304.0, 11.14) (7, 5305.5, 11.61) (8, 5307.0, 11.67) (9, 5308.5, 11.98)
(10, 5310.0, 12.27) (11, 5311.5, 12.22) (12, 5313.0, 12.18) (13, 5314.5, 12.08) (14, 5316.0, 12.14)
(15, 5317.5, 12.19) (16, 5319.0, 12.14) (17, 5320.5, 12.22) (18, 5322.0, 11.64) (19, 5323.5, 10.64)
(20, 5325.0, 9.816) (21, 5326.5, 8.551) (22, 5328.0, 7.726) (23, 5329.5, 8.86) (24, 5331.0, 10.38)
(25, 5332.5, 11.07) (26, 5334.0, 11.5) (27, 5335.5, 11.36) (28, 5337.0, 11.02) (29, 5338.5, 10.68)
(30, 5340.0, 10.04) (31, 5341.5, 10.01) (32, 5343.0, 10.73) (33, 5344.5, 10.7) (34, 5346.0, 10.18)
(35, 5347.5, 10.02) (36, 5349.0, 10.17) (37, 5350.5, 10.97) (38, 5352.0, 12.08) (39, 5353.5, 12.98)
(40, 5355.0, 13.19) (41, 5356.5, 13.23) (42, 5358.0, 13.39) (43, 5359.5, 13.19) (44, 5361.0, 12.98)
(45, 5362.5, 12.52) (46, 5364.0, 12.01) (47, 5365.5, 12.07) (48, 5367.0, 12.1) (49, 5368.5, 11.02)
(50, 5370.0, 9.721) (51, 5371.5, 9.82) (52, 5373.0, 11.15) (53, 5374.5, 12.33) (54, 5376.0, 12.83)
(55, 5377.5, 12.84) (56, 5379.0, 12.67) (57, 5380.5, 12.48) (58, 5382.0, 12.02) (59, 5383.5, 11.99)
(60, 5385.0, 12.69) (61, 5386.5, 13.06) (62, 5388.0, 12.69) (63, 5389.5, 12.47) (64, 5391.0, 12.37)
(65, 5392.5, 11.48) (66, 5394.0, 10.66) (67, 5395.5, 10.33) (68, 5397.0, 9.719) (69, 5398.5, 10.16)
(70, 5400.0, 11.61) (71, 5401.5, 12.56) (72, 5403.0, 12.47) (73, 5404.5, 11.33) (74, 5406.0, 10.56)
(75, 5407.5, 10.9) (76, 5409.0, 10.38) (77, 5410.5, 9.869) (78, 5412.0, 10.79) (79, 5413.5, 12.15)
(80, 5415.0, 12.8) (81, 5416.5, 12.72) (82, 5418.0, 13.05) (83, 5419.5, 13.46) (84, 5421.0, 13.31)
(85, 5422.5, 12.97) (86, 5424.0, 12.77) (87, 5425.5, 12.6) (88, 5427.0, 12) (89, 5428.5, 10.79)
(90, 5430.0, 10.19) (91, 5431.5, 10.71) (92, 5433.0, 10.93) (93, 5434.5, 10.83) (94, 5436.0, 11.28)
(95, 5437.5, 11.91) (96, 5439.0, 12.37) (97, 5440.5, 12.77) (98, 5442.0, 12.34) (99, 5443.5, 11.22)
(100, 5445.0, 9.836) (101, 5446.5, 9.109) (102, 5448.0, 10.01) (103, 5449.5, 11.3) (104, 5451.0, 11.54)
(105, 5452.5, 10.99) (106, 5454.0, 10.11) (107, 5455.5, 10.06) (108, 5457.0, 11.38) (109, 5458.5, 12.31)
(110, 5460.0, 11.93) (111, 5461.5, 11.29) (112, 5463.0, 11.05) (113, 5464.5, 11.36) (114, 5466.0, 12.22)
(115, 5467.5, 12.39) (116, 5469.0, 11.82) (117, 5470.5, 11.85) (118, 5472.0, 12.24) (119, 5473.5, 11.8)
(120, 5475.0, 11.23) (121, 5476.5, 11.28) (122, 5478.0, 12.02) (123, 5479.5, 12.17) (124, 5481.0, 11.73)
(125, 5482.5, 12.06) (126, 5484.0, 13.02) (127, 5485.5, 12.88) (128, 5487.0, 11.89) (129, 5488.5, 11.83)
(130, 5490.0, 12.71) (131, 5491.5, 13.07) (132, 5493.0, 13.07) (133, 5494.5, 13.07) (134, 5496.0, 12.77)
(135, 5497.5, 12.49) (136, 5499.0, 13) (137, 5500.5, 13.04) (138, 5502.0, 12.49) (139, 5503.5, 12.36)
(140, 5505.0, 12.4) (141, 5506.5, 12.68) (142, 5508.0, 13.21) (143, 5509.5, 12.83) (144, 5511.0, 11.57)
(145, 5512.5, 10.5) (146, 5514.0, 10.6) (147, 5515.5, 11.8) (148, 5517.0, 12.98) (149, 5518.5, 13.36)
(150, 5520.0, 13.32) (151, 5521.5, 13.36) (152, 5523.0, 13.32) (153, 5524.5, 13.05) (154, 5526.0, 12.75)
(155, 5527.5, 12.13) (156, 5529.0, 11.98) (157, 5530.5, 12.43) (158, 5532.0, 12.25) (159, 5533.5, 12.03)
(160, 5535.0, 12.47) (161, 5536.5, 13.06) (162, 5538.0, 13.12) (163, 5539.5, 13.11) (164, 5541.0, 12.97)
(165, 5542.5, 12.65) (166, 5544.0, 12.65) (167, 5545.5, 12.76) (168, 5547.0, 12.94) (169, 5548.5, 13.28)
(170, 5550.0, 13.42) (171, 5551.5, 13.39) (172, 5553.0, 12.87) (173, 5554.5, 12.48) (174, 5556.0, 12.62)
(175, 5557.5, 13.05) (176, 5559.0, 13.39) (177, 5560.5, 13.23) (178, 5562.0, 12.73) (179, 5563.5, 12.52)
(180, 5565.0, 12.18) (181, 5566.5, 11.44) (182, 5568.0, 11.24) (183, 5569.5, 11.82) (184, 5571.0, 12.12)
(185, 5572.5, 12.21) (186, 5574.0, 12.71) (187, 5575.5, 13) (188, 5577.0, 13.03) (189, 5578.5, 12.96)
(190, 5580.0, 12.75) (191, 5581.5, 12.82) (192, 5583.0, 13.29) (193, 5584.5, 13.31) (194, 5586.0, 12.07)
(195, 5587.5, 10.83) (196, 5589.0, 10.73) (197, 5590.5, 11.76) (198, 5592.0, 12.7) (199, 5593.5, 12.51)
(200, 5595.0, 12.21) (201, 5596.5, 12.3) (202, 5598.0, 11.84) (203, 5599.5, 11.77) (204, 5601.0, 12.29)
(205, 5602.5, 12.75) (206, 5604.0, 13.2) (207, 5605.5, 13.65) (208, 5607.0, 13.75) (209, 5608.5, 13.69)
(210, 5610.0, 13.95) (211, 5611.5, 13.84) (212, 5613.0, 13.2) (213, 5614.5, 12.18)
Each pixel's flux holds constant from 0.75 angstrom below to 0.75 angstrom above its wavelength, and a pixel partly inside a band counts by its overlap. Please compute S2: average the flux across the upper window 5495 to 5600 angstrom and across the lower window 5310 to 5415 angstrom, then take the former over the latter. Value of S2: 1.10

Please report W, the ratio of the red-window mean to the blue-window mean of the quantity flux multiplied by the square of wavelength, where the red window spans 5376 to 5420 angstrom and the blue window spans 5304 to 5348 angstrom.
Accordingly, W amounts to 1.1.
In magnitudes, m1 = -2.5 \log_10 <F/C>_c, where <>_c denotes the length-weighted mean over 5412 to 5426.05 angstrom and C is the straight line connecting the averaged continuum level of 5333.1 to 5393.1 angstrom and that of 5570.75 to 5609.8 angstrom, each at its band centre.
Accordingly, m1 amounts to -0.070 mag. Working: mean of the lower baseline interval 11.8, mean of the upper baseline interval 12.6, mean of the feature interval 12.8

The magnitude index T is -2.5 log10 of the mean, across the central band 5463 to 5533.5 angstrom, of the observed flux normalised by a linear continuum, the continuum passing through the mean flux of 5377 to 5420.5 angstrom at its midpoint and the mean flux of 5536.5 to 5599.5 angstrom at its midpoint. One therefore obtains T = -0.01 mag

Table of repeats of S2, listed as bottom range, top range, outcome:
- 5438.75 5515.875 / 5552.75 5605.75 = 1.05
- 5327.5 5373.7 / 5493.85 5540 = 1.12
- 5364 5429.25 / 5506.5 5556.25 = 1.07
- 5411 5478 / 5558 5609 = 1.08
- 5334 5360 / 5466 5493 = 1.07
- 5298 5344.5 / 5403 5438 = 1.07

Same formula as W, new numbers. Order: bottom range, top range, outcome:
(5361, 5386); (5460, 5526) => 1.08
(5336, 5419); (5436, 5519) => 1.06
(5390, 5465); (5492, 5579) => 1.15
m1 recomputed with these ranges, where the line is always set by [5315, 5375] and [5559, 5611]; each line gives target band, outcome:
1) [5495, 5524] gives -0.037 mag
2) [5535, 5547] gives -0.051 mag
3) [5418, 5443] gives -0.027 mag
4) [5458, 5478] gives 0.012 mag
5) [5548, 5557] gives -0.056 mag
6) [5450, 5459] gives 0.074 mag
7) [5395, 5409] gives 0.046 mag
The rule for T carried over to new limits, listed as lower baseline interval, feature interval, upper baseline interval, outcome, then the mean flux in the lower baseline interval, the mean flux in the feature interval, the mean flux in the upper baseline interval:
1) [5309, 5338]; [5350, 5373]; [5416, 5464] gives -0.08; 11.1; 12.1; 11.5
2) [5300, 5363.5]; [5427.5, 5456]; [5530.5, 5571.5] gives 0.09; 11.3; 11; 12.7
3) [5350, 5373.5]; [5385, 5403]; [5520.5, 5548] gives 0.05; 12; 11.6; 12.7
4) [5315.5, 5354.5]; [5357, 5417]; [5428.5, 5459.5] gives -0.08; 10.8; 11.8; 11.1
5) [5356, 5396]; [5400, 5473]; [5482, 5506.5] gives 0.07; 12.1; 11.6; 12.6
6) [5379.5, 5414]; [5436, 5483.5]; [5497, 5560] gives 0.05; 11.5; 11.5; 12.7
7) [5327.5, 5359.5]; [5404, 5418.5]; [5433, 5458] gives -0.04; 11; 11.4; 11.1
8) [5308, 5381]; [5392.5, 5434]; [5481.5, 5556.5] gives 0.03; 11.4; 11.5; 12.6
